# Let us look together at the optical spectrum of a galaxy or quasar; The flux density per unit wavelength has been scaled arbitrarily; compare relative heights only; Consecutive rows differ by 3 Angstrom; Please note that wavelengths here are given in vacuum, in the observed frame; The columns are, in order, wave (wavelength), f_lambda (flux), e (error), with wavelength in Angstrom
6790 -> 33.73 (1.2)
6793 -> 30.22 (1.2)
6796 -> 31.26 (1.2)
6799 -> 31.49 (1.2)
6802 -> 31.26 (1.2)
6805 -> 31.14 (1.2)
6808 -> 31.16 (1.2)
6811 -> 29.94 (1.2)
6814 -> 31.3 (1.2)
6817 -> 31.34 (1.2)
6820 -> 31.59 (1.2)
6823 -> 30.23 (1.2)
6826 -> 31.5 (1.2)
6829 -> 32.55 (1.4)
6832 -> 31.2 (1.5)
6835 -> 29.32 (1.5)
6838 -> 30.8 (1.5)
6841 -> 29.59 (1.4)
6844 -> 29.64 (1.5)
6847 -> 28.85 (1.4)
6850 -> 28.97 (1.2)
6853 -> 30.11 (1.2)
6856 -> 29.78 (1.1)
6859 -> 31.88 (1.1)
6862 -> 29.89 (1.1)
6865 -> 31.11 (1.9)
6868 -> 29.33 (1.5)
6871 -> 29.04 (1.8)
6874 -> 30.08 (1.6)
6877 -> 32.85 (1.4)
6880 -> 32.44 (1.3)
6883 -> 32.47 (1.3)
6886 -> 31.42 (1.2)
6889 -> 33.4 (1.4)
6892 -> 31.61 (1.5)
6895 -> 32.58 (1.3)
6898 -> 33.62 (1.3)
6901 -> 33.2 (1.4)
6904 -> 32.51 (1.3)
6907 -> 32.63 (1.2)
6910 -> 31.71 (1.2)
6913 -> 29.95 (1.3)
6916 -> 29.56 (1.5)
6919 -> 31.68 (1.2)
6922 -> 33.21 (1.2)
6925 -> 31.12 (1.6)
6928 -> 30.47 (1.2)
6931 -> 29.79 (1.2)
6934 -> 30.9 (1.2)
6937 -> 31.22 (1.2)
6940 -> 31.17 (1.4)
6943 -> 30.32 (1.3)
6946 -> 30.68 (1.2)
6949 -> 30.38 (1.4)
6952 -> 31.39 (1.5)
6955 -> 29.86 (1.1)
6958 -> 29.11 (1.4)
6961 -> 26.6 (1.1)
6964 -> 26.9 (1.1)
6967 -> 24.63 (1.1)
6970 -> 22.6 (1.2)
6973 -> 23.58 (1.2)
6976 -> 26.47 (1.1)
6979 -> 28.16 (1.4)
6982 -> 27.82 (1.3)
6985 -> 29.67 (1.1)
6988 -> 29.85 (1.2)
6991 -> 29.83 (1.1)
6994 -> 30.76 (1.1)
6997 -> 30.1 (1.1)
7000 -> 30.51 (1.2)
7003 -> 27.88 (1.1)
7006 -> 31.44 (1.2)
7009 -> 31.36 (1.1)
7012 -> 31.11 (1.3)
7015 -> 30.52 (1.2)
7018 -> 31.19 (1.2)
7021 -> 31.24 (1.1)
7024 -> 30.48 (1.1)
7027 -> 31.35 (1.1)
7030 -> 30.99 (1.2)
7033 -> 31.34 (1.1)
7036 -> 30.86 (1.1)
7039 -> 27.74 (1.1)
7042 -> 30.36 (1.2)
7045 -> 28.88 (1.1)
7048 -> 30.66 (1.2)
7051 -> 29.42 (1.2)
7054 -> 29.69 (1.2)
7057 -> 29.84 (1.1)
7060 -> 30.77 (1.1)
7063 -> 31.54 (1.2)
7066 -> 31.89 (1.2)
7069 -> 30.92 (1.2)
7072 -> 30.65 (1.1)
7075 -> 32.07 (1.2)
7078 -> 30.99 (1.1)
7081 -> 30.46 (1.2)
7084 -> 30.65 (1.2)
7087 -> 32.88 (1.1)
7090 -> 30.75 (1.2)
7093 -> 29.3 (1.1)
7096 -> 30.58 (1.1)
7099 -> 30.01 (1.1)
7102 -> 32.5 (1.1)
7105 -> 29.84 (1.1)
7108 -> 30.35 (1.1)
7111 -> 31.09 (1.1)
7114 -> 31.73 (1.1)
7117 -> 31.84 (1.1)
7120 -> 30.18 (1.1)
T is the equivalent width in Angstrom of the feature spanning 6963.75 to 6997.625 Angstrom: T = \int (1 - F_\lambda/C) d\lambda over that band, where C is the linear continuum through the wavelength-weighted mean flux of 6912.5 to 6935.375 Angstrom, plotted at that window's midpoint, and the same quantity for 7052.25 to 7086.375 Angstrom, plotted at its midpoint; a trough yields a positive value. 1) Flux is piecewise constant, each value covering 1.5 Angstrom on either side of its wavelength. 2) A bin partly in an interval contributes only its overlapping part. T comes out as 3.7 Angstrom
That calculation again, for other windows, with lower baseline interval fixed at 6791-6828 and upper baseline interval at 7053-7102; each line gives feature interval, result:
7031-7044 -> 0.4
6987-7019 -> 0.5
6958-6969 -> 1.7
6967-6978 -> 2.3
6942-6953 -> 0.1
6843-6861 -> 0.7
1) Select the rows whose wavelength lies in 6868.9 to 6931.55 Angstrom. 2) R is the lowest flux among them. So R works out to 29.04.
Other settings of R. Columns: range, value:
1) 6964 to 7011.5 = 22.6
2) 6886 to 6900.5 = 31.42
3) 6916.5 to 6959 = 29.11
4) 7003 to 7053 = 27.74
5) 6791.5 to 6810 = 30.22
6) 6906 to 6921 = 29.56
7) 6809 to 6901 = 28.85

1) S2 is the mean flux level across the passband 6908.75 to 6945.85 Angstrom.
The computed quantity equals 30.9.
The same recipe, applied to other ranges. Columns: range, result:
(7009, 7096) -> 30.7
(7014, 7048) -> 30.5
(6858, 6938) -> 31.5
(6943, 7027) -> 29.1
